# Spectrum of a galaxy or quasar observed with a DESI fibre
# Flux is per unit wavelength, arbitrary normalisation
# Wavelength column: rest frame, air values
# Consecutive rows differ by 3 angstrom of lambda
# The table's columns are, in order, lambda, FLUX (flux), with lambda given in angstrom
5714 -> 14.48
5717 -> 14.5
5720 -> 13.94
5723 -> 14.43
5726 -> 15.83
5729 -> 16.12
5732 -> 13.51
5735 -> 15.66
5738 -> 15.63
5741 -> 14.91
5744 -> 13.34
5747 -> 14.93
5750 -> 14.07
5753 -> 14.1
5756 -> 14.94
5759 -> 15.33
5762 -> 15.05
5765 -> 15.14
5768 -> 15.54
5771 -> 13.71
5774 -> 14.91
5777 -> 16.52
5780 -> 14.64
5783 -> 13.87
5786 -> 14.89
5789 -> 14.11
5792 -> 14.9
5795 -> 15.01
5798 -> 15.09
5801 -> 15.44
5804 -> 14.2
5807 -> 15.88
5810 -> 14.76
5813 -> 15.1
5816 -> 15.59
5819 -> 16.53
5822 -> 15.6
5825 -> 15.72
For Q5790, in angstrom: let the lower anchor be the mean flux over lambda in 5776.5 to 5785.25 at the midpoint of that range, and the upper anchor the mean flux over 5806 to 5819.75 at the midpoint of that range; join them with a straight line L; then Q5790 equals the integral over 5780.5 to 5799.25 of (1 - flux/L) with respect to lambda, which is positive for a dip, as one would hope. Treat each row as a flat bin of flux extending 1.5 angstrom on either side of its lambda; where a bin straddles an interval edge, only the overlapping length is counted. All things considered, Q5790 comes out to 0.48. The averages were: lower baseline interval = 14.8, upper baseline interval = 15.5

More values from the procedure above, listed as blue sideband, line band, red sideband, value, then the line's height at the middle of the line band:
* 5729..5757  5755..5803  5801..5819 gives 0.11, 15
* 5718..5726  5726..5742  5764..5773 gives -0.72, 14.6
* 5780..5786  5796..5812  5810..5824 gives 0.04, 15.1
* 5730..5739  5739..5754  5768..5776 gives 0.55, 14.9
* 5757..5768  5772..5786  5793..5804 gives 0.19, 15.1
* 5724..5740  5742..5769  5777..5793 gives 0.56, 15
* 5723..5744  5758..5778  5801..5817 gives -0.05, 15.1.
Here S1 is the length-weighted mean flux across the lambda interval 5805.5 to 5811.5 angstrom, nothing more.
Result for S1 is 15.3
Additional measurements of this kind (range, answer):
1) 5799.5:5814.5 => 15.1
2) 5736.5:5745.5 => 14.6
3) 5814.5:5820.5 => 16.1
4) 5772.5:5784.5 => 15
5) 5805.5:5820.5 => 15.6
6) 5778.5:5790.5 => 14.4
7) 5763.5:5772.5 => 14.8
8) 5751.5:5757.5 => 14.5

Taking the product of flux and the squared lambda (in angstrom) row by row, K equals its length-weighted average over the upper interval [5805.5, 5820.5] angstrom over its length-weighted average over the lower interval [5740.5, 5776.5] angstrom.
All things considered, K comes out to 1.08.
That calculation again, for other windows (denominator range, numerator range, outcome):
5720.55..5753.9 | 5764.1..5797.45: 1.02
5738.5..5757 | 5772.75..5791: 1.04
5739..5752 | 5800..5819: 1.09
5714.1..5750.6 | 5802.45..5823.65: 1.07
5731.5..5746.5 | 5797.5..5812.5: 1.05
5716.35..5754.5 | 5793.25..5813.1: 1.05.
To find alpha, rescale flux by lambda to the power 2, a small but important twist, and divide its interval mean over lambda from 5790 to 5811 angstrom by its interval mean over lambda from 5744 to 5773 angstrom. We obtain 1.04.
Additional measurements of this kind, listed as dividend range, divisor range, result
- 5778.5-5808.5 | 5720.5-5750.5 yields 1.02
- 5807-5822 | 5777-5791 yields 1.07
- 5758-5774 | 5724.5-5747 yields 1.01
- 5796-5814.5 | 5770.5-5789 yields 1.03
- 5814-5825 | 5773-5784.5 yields 1.07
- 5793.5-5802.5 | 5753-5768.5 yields 1.02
